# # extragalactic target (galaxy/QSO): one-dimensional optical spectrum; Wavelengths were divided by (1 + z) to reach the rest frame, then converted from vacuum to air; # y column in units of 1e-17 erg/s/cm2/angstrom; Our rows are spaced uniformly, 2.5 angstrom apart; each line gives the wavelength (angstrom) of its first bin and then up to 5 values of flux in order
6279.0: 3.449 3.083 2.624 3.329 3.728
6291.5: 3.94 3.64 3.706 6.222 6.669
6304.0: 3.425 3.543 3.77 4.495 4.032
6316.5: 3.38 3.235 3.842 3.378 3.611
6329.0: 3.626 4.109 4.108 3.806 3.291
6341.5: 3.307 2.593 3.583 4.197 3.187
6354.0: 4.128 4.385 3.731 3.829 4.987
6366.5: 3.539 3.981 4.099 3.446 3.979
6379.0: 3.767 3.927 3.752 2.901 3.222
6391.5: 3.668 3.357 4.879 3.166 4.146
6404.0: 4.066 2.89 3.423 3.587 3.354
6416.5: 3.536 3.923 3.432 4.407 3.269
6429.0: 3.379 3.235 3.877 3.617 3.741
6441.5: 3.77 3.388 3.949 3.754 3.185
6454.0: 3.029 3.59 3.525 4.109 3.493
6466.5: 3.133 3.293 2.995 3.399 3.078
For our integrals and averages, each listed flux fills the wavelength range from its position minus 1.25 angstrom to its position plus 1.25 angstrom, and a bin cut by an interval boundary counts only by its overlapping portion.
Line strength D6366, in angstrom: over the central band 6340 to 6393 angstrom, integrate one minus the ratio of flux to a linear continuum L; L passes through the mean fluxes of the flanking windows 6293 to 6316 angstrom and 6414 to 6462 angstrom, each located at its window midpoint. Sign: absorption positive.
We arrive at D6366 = 3.8 angstrom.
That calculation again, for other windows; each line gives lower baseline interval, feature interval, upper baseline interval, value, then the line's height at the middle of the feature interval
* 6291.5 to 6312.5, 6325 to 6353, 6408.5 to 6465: 4.0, 4.18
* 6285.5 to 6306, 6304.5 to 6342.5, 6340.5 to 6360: 2.6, 3.97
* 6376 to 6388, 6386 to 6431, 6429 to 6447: 0.4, 3.63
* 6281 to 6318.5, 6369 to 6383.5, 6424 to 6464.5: -0.3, 3.77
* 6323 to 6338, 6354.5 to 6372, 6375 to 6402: -1.7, 3.73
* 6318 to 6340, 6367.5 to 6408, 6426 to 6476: -1.3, 3.58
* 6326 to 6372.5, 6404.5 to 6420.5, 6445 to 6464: 0.8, 3.67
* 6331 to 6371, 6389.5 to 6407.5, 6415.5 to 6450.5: -0.1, 3.72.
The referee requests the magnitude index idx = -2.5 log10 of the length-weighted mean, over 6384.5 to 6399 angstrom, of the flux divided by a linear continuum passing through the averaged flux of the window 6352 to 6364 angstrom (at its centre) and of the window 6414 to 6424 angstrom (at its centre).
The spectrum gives 0.08 mag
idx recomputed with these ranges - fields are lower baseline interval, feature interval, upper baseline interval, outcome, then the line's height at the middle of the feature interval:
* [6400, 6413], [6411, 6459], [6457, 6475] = -0.017 mag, 3.52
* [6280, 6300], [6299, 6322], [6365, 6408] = -0.118 mag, 3.74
